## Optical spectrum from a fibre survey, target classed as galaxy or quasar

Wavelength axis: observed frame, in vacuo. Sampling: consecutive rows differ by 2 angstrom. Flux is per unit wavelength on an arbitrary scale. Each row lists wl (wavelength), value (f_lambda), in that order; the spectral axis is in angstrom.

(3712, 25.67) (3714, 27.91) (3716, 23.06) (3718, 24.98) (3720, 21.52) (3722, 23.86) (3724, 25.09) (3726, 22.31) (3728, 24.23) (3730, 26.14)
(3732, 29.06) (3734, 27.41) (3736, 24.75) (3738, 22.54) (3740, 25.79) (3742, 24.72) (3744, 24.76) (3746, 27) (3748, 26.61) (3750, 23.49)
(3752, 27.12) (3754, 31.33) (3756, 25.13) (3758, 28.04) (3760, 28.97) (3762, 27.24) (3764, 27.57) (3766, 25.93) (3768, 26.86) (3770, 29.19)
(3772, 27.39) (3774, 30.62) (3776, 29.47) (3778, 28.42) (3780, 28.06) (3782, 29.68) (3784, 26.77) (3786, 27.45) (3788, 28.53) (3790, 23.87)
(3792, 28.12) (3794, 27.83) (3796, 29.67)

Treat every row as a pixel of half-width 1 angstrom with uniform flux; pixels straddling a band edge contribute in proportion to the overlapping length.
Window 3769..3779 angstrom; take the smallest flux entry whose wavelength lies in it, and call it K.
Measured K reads 27.39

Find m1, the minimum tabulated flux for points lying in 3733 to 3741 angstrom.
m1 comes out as 22.54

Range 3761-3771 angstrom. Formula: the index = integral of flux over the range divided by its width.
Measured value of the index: 27.4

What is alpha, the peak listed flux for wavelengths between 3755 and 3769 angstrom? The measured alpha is 28.97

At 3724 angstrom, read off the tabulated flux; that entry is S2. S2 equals 25.09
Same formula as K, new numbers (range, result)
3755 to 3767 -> 25.13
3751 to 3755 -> 27.12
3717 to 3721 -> 21.52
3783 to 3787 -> 26.77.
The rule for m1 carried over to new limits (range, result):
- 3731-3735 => 27.41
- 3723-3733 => 22.31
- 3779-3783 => 28.06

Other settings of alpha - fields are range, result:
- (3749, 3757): 31.33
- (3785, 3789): 28.53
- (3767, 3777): 30.62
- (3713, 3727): 27.91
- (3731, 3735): 29.06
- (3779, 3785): 29.68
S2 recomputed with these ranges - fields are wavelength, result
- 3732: 29.06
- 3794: 27.83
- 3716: 23.06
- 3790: 23.87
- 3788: 28.53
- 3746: 27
